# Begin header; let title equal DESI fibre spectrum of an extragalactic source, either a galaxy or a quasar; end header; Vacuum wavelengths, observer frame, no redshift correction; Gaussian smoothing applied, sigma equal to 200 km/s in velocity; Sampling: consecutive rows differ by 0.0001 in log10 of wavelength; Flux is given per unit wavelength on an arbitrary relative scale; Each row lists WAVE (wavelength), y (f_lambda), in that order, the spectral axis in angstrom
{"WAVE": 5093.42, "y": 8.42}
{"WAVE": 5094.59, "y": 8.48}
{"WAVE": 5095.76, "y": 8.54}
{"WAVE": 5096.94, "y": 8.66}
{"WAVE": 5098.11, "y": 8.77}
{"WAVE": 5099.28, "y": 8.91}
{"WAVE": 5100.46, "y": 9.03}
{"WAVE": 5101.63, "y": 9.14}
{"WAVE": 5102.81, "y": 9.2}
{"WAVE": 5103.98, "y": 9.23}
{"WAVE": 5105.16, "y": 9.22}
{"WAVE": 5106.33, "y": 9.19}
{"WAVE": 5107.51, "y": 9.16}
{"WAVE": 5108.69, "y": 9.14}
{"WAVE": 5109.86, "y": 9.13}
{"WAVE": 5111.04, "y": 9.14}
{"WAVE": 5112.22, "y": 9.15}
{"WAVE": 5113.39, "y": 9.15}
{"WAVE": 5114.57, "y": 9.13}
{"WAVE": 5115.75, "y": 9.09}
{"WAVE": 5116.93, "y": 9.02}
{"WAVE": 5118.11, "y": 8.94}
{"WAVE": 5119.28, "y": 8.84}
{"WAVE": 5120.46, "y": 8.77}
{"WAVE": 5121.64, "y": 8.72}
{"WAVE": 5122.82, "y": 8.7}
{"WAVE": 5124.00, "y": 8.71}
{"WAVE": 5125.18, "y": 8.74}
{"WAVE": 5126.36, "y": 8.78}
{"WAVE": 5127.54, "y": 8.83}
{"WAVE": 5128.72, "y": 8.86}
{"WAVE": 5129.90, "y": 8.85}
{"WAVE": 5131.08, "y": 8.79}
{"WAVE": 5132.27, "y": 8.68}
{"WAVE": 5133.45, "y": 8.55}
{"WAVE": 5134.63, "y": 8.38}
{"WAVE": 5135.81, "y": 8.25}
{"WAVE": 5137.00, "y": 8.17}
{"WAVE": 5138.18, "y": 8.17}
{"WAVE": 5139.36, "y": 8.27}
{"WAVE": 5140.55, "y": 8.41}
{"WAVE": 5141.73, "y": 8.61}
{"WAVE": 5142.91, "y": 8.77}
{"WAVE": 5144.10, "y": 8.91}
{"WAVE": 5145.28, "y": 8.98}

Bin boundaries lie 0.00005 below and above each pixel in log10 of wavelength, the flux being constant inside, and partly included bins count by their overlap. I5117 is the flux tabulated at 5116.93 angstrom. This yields 9.02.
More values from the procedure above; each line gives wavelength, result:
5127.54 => 8.83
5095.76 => 8.54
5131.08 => 8.79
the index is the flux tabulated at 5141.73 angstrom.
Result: 8.61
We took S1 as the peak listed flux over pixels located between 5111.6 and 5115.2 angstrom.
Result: 9.15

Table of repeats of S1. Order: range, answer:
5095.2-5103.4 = 9.2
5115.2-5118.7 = 9.09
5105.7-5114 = 9.19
